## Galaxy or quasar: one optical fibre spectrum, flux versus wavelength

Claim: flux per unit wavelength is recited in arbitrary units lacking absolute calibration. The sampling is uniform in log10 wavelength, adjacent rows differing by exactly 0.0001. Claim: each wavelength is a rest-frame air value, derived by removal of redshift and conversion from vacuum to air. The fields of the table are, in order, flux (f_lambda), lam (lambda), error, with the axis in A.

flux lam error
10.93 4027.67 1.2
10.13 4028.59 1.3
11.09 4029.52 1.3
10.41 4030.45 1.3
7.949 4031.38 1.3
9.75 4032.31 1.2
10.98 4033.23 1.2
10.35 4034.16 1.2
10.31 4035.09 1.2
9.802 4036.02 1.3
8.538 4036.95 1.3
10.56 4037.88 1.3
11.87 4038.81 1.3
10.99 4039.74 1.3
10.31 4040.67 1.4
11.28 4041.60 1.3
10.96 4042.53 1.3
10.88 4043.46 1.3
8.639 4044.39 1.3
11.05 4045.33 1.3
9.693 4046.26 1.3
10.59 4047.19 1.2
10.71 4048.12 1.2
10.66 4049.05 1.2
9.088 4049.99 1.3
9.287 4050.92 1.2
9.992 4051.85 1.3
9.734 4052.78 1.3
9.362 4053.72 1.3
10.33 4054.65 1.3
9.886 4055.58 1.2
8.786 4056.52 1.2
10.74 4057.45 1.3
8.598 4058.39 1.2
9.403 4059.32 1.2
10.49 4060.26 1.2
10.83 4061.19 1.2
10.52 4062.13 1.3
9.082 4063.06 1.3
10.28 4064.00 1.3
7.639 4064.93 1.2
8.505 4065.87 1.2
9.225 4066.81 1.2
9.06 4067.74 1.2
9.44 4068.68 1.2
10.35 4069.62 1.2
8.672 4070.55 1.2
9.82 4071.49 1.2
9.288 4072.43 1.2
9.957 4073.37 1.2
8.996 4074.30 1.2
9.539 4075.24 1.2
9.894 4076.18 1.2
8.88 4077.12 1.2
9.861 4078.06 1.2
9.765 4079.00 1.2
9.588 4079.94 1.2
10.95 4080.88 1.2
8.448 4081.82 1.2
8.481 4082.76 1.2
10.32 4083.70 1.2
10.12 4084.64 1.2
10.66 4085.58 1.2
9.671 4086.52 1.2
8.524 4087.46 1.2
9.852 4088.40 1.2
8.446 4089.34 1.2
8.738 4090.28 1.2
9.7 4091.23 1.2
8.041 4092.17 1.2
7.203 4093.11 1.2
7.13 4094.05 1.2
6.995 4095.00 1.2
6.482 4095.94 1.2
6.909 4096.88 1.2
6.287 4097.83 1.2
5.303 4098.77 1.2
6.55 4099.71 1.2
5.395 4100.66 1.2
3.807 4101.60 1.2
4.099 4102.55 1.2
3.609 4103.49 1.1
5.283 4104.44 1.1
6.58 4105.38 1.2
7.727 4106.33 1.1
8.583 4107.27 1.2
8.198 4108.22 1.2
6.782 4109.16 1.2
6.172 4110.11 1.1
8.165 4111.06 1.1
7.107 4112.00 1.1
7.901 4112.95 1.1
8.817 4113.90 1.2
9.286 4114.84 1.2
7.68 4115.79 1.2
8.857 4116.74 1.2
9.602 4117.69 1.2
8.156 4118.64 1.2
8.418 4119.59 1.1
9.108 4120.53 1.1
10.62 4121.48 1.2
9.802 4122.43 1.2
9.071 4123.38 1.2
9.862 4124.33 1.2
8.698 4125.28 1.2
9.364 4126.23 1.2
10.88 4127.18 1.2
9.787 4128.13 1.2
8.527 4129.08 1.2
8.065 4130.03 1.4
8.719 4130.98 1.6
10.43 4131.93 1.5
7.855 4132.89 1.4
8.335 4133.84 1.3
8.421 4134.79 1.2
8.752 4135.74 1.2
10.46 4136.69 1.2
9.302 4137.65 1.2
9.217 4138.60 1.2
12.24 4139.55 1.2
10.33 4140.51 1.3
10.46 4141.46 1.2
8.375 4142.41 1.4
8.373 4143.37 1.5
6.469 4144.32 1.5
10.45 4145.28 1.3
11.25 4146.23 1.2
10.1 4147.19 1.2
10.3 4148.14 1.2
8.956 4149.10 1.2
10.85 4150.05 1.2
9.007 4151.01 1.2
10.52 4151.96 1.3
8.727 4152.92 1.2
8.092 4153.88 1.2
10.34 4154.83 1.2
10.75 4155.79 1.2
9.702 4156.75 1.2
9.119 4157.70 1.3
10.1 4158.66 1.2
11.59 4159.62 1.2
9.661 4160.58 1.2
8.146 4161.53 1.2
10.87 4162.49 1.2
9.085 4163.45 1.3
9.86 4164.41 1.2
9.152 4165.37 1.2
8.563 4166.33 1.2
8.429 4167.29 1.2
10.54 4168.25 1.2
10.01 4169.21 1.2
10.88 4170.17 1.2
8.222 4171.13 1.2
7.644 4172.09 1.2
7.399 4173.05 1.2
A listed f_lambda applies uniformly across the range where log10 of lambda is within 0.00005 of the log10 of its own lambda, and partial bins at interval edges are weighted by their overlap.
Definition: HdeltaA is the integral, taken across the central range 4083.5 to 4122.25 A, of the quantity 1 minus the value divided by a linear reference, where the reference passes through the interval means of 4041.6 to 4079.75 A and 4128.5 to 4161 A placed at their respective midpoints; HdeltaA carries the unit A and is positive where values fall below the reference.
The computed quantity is 7.6 A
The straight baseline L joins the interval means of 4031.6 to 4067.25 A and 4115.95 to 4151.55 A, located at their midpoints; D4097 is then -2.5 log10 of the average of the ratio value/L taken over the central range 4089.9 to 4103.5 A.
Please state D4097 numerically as 0.43 mag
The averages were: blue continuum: 9.98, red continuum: 9.38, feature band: 6.49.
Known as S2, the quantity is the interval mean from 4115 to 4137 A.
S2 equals 9.1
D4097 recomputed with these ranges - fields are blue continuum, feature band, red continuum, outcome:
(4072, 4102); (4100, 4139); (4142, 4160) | 0.11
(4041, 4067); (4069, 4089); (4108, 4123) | -0.04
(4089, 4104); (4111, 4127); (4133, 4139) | -0.12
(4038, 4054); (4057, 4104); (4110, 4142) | 0.14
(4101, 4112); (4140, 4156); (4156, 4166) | -0.08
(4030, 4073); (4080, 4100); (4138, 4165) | 0.18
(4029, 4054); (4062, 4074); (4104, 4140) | 0.04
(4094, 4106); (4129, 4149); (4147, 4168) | -0.12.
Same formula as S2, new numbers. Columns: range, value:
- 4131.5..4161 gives 9.63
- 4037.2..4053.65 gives 10.3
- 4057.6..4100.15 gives 8.96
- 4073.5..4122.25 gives 8.09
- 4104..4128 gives 8.46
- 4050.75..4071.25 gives 9.56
